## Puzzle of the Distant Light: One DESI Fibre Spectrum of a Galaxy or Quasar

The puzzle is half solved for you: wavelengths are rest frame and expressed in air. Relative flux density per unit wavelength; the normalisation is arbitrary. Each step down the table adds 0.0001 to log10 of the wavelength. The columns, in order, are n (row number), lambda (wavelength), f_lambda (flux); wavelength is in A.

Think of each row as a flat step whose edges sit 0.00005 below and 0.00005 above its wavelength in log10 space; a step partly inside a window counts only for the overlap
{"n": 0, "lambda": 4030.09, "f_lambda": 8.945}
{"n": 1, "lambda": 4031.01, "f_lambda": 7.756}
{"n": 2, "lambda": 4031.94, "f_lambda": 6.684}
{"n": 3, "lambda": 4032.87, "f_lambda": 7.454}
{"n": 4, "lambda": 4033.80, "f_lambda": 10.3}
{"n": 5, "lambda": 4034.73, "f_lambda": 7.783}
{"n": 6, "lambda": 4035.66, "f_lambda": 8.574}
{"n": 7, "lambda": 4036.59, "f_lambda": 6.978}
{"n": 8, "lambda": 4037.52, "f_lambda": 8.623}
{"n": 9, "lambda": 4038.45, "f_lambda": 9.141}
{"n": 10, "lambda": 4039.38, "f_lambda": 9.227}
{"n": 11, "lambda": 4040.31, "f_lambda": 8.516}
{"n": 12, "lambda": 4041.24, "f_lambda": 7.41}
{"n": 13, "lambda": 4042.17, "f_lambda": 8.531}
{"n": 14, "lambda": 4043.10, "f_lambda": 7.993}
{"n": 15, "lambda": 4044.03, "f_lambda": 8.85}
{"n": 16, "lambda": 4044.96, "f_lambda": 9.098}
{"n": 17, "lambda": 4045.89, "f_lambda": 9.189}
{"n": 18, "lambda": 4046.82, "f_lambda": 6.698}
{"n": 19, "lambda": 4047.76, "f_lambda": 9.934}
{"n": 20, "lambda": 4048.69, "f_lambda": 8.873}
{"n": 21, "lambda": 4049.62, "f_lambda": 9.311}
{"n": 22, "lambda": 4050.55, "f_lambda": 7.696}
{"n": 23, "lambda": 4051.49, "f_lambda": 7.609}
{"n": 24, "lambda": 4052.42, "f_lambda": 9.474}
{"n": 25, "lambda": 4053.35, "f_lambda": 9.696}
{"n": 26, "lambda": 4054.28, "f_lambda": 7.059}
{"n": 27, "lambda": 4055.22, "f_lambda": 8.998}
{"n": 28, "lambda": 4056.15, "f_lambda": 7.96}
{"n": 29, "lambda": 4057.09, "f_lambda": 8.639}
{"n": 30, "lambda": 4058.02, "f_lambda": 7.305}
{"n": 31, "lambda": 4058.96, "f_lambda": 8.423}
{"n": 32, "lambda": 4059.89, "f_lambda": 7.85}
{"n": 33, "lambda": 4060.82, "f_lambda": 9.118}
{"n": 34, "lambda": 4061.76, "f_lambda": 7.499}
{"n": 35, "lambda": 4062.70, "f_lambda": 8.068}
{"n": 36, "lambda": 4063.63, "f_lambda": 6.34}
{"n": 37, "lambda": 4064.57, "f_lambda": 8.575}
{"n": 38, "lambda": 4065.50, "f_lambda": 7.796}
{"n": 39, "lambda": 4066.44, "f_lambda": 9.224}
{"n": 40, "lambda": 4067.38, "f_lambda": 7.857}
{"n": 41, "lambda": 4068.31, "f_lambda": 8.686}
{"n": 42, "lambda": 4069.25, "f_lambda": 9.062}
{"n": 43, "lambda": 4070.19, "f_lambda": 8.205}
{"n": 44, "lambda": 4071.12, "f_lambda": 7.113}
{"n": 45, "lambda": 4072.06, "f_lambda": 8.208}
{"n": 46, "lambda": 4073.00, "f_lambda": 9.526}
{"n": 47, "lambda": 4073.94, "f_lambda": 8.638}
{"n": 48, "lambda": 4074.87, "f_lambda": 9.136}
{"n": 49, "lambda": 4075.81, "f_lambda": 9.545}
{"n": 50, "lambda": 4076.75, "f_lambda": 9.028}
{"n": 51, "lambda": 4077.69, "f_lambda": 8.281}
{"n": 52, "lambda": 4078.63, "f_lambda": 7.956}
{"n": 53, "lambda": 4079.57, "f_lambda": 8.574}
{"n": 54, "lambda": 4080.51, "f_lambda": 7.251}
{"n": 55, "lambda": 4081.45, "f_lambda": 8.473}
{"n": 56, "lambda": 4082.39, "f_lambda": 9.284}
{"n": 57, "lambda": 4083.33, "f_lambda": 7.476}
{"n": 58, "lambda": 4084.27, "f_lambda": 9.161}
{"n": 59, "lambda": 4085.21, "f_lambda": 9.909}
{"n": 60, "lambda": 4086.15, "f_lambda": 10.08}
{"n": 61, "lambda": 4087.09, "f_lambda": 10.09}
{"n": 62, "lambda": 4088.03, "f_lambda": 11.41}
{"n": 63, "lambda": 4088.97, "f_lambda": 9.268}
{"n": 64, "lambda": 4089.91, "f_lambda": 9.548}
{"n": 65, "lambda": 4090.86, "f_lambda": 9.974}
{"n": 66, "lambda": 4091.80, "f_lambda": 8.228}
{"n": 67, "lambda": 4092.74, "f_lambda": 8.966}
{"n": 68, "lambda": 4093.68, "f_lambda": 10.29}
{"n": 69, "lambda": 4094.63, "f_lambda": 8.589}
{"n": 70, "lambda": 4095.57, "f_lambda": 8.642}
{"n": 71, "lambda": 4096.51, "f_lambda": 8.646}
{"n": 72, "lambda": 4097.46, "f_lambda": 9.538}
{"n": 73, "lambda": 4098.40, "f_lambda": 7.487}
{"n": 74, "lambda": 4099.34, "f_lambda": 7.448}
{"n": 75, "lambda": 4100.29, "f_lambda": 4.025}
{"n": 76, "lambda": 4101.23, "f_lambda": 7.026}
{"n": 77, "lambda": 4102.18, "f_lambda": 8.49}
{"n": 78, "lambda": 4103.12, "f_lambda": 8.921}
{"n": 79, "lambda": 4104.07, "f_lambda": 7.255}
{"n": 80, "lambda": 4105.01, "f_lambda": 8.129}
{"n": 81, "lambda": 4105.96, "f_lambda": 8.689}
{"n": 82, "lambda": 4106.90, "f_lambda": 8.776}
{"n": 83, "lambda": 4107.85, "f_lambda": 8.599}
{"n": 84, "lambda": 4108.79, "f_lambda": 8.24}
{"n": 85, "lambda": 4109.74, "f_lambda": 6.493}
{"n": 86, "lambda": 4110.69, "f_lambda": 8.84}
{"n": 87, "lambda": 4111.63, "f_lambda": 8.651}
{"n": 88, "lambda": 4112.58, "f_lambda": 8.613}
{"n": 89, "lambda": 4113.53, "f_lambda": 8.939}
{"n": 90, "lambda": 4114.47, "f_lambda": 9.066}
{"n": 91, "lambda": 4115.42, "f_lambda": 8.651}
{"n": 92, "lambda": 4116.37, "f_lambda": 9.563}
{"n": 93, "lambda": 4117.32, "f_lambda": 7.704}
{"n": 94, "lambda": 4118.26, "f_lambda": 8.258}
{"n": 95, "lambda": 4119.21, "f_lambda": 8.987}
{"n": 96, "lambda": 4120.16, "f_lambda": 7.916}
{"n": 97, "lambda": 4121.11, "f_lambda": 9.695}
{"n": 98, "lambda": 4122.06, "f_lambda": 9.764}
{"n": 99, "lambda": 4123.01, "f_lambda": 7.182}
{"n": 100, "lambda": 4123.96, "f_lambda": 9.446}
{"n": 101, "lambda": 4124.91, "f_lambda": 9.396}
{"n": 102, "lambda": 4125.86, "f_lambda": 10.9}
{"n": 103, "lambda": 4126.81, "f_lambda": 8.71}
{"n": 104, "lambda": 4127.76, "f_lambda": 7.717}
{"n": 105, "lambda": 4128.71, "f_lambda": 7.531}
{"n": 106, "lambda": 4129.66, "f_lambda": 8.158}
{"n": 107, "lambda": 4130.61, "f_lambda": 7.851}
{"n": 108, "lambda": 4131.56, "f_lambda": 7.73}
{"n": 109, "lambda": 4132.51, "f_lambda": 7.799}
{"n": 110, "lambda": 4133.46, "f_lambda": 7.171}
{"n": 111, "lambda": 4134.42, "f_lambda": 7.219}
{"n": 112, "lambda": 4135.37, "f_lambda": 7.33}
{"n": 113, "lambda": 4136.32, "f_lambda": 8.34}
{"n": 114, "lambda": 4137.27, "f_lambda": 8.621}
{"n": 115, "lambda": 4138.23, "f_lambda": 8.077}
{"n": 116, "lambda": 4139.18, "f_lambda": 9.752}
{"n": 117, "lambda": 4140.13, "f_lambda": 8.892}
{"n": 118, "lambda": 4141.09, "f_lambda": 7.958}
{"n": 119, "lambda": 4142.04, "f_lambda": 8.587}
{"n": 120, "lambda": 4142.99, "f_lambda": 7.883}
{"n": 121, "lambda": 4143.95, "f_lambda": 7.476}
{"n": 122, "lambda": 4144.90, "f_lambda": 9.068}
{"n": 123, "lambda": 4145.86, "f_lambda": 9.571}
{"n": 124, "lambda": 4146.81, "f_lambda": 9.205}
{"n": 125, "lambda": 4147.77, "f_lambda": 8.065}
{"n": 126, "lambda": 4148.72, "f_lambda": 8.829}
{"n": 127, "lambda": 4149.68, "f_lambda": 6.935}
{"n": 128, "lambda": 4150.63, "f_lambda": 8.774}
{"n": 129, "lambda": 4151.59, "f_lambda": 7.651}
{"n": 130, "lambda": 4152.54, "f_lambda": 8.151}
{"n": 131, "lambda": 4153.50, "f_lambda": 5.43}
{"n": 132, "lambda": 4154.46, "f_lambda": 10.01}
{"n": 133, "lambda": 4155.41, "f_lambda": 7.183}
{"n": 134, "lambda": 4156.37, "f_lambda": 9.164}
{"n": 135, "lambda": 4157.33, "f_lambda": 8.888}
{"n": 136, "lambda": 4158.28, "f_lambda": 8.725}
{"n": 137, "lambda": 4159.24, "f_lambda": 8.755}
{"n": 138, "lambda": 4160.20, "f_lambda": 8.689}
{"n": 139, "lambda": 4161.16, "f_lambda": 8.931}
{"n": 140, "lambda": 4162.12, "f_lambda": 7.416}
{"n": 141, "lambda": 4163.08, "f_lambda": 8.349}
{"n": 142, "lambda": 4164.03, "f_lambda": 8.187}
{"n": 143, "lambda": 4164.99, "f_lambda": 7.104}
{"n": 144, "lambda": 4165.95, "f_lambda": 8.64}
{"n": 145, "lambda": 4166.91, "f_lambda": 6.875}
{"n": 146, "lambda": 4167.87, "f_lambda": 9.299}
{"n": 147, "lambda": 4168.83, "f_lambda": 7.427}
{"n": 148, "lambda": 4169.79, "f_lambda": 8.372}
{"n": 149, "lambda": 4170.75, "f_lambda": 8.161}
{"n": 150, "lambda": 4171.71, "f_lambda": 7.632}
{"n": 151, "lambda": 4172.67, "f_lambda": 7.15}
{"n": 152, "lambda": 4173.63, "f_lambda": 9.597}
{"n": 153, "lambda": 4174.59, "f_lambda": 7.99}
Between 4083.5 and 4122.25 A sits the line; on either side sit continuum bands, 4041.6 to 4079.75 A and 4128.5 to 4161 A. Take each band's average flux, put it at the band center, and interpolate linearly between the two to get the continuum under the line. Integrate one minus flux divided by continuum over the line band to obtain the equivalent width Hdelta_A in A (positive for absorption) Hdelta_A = -1.6 A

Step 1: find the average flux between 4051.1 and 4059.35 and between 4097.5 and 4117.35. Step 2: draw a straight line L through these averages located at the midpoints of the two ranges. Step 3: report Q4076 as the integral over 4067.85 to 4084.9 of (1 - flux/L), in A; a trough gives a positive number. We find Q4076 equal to -0.6 A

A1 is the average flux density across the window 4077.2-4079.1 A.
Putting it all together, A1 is 8.12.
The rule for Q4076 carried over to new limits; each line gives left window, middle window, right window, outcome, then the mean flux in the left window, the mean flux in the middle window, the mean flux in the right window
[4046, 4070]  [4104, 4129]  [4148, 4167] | -1.2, 8.32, 8.61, 8.16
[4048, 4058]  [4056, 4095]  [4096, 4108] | -2.2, 8.51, 8.69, 7.91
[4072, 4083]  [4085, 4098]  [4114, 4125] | -1.2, 8.66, 9.49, 8.78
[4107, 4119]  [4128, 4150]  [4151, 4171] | 0.3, 8.49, 8.18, 8.17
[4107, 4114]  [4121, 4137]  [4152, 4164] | 0.0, 8.36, 8.32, 8.3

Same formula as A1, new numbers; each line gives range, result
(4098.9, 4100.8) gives 5.73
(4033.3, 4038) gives 8.44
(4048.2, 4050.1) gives 9.13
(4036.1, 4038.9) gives 8.24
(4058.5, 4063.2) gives 8.19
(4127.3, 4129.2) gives 7.63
